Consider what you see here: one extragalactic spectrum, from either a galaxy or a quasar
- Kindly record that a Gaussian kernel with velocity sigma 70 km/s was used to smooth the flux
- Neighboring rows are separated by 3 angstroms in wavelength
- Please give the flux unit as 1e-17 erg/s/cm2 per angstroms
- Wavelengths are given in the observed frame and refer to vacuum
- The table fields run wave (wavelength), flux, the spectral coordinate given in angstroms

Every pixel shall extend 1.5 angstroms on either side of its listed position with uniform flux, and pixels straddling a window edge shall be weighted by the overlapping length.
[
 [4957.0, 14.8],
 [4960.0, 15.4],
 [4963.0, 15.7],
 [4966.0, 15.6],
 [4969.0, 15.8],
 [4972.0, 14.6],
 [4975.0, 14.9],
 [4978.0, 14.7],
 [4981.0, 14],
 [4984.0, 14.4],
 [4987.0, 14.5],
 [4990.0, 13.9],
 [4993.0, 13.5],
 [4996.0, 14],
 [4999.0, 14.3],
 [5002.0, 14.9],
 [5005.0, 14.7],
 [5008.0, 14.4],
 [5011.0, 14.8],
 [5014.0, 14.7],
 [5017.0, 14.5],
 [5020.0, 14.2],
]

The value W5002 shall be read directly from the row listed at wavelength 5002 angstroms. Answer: 14.9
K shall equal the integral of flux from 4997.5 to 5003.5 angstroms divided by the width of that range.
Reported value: 14.6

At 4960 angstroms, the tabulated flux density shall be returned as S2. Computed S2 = 15.4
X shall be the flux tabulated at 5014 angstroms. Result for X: 14.7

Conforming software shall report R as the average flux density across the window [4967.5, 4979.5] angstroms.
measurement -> 15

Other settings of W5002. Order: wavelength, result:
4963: 15.7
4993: 13.5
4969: 15.8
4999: 14.3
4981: 14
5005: 14.7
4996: 14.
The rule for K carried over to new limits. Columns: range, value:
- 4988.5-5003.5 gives 14.1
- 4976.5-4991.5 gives 14.3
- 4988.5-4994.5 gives 13.7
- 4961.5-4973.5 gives 15.4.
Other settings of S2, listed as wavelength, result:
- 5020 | 14.2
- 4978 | 14.7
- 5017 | 14.5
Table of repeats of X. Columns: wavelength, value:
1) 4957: 14.8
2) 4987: 14.5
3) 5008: 14.4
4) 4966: 15.6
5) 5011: 14.8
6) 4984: 14.4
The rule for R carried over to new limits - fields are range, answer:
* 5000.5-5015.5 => 14.7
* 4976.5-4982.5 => 14.3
